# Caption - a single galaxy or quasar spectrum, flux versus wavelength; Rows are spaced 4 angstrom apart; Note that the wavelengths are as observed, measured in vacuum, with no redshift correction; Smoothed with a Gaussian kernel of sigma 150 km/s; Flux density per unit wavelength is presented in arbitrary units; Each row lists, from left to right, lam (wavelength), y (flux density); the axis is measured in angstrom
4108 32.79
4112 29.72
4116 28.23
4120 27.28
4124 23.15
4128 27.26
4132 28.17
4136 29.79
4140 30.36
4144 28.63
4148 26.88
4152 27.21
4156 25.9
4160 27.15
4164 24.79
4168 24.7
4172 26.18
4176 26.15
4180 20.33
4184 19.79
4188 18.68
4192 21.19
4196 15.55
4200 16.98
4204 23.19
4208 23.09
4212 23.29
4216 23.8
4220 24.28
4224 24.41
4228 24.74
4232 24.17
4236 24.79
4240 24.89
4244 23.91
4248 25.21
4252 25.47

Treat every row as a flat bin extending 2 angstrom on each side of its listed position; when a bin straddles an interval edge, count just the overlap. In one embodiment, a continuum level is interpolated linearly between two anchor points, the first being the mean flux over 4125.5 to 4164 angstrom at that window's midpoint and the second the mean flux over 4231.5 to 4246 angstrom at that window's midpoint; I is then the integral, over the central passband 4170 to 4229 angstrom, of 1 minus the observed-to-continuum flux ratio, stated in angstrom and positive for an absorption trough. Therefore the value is 8.52 angstrom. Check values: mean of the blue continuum 27.7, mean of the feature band 22.1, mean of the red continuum 24.5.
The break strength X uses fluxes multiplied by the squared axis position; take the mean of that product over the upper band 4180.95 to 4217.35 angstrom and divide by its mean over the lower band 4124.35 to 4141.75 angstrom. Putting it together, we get 0.75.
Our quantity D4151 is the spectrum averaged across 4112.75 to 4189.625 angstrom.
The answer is 25.9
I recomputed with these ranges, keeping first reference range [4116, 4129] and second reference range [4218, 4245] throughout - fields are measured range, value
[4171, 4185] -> 1.2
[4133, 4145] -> -1.7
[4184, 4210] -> 5.4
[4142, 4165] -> -1.0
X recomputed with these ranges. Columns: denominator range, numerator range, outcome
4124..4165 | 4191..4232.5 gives 0.84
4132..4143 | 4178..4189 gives 0.68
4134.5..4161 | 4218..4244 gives 0.91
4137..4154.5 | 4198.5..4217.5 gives 0.81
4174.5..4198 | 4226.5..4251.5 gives 1.26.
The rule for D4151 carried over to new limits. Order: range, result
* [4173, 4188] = 21.9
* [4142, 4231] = 23.5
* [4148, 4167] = 26.2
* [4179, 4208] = 19.6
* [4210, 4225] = 23.9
